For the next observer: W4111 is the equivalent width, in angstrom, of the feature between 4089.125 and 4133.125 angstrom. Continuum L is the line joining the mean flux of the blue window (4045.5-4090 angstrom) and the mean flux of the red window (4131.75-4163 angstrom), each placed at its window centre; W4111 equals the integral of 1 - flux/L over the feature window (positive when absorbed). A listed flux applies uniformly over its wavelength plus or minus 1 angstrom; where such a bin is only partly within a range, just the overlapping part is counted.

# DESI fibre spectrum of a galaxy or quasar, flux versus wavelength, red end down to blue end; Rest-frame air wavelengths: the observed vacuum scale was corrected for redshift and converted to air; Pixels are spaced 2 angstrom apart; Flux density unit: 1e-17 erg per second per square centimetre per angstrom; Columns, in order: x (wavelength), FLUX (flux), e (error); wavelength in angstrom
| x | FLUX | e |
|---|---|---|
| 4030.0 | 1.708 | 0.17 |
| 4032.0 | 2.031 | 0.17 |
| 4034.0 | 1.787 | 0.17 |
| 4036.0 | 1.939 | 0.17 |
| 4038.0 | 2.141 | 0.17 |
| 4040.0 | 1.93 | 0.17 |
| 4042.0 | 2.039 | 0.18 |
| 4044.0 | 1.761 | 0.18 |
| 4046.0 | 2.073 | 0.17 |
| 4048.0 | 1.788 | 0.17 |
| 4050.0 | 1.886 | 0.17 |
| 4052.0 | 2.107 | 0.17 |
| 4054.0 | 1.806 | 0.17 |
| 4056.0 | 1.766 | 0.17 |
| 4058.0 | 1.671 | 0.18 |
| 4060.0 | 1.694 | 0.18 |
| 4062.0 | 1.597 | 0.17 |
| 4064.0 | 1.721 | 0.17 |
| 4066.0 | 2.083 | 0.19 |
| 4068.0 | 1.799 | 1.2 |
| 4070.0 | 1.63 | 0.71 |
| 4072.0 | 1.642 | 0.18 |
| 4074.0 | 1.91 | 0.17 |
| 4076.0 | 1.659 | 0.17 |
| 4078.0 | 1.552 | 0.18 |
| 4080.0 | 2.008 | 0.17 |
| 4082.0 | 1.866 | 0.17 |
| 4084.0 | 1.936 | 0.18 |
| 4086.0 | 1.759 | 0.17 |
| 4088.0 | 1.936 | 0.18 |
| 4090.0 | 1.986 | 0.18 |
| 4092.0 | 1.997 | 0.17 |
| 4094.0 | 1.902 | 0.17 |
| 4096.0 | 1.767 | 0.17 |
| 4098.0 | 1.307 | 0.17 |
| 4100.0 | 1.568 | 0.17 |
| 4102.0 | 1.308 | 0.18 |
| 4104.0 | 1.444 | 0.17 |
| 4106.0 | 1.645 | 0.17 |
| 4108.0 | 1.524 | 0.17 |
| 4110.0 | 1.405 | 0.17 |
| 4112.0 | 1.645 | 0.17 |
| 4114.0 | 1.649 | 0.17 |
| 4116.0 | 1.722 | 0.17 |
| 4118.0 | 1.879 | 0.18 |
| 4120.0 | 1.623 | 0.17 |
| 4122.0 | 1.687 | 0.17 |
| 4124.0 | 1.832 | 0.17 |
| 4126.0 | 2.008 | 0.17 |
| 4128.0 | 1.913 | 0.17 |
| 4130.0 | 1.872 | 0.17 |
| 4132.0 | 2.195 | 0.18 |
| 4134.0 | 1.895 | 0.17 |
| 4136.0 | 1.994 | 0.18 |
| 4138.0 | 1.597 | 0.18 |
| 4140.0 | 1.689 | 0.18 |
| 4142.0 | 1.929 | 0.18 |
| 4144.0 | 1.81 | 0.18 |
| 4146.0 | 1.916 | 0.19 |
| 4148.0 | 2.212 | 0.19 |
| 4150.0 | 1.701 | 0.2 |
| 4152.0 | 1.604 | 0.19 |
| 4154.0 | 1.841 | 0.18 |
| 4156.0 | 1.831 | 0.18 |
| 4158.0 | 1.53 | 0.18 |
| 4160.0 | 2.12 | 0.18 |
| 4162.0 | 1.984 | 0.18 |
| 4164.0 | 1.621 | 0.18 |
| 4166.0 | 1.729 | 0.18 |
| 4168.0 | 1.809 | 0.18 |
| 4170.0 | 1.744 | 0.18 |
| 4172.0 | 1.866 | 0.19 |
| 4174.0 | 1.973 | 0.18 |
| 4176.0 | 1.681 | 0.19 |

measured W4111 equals 2.8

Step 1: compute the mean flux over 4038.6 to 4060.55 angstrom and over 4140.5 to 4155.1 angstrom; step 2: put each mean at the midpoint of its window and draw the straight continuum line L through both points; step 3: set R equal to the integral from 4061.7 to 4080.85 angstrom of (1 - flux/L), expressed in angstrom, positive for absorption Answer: 1.1 angstrom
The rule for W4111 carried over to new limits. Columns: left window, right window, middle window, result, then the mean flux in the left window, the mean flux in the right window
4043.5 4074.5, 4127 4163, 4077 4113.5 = 2.7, 1.81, 1.87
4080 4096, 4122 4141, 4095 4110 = 3.1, 1.91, 1.88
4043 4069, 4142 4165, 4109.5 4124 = 1.2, 1.83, 1.84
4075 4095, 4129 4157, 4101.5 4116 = 2.5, 1.86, 1.86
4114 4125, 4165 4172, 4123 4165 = -2.5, 1.74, 1.78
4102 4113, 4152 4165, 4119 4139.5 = -2.8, 1.51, 1.8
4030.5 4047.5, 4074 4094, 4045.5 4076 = 1.7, 1.95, 1.86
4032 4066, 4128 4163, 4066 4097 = 0.6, 1.87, 1.87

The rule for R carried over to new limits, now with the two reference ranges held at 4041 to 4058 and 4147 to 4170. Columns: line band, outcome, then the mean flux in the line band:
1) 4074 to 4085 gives 0.3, 1.81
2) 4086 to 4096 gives -0.3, 1.92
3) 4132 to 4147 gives -0.2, 1.86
